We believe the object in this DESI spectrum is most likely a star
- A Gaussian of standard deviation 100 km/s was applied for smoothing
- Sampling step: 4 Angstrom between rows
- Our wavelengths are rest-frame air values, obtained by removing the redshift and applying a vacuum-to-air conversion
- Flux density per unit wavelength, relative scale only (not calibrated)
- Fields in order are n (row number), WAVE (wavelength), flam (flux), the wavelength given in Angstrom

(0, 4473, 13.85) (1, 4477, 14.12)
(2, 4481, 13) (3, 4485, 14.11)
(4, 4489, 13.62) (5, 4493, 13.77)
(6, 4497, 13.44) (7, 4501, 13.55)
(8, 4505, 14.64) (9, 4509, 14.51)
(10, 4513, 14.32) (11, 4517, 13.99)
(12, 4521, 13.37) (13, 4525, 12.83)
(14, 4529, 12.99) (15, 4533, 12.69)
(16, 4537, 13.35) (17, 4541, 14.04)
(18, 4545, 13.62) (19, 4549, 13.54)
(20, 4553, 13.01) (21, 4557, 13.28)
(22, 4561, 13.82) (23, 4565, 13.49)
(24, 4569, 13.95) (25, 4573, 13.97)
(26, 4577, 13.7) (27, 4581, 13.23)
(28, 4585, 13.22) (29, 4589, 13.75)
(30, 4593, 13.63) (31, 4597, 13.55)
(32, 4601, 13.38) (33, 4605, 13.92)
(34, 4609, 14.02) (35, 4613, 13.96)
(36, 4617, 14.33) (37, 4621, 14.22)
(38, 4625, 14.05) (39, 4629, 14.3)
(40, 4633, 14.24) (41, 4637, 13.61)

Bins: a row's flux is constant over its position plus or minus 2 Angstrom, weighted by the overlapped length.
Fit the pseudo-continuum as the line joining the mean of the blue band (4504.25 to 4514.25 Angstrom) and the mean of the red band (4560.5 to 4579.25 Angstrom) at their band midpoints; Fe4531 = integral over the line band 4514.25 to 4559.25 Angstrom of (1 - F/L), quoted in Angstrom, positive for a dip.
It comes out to 2.6 Angstrom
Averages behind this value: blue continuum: 14.5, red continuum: 13.8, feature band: 13.4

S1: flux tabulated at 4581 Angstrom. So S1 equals 13.23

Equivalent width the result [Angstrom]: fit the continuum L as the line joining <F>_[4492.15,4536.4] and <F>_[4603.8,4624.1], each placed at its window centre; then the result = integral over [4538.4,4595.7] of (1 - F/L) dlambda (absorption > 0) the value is 1.2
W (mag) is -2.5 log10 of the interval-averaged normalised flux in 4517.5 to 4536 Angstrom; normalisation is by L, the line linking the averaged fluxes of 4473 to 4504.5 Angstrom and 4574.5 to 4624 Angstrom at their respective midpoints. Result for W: 0.05 mag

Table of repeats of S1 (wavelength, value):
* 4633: 14.24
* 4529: 12.99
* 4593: 13.63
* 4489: 13.62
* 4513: 14.32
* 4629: 14.3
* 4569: 13.95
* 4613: 13.96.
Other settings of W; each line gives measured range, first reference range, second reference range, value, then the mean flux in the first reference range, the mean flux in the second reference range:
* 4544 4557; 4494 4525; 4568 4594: 0.03 mag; 13.9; 13.6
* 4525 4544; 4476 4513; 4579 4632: 0.05 mag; 13.9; 13.8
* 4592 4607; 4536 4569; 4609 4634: 0.03 mag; 13.5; 14.2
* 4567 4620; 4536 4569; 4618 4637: 0.01 mag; 13.5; 14.1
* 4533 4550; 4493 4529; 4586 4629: 0.02 mag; 13.8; 13.9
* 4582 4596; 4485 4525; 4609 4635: 0.05 mag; 13.9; 14.2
